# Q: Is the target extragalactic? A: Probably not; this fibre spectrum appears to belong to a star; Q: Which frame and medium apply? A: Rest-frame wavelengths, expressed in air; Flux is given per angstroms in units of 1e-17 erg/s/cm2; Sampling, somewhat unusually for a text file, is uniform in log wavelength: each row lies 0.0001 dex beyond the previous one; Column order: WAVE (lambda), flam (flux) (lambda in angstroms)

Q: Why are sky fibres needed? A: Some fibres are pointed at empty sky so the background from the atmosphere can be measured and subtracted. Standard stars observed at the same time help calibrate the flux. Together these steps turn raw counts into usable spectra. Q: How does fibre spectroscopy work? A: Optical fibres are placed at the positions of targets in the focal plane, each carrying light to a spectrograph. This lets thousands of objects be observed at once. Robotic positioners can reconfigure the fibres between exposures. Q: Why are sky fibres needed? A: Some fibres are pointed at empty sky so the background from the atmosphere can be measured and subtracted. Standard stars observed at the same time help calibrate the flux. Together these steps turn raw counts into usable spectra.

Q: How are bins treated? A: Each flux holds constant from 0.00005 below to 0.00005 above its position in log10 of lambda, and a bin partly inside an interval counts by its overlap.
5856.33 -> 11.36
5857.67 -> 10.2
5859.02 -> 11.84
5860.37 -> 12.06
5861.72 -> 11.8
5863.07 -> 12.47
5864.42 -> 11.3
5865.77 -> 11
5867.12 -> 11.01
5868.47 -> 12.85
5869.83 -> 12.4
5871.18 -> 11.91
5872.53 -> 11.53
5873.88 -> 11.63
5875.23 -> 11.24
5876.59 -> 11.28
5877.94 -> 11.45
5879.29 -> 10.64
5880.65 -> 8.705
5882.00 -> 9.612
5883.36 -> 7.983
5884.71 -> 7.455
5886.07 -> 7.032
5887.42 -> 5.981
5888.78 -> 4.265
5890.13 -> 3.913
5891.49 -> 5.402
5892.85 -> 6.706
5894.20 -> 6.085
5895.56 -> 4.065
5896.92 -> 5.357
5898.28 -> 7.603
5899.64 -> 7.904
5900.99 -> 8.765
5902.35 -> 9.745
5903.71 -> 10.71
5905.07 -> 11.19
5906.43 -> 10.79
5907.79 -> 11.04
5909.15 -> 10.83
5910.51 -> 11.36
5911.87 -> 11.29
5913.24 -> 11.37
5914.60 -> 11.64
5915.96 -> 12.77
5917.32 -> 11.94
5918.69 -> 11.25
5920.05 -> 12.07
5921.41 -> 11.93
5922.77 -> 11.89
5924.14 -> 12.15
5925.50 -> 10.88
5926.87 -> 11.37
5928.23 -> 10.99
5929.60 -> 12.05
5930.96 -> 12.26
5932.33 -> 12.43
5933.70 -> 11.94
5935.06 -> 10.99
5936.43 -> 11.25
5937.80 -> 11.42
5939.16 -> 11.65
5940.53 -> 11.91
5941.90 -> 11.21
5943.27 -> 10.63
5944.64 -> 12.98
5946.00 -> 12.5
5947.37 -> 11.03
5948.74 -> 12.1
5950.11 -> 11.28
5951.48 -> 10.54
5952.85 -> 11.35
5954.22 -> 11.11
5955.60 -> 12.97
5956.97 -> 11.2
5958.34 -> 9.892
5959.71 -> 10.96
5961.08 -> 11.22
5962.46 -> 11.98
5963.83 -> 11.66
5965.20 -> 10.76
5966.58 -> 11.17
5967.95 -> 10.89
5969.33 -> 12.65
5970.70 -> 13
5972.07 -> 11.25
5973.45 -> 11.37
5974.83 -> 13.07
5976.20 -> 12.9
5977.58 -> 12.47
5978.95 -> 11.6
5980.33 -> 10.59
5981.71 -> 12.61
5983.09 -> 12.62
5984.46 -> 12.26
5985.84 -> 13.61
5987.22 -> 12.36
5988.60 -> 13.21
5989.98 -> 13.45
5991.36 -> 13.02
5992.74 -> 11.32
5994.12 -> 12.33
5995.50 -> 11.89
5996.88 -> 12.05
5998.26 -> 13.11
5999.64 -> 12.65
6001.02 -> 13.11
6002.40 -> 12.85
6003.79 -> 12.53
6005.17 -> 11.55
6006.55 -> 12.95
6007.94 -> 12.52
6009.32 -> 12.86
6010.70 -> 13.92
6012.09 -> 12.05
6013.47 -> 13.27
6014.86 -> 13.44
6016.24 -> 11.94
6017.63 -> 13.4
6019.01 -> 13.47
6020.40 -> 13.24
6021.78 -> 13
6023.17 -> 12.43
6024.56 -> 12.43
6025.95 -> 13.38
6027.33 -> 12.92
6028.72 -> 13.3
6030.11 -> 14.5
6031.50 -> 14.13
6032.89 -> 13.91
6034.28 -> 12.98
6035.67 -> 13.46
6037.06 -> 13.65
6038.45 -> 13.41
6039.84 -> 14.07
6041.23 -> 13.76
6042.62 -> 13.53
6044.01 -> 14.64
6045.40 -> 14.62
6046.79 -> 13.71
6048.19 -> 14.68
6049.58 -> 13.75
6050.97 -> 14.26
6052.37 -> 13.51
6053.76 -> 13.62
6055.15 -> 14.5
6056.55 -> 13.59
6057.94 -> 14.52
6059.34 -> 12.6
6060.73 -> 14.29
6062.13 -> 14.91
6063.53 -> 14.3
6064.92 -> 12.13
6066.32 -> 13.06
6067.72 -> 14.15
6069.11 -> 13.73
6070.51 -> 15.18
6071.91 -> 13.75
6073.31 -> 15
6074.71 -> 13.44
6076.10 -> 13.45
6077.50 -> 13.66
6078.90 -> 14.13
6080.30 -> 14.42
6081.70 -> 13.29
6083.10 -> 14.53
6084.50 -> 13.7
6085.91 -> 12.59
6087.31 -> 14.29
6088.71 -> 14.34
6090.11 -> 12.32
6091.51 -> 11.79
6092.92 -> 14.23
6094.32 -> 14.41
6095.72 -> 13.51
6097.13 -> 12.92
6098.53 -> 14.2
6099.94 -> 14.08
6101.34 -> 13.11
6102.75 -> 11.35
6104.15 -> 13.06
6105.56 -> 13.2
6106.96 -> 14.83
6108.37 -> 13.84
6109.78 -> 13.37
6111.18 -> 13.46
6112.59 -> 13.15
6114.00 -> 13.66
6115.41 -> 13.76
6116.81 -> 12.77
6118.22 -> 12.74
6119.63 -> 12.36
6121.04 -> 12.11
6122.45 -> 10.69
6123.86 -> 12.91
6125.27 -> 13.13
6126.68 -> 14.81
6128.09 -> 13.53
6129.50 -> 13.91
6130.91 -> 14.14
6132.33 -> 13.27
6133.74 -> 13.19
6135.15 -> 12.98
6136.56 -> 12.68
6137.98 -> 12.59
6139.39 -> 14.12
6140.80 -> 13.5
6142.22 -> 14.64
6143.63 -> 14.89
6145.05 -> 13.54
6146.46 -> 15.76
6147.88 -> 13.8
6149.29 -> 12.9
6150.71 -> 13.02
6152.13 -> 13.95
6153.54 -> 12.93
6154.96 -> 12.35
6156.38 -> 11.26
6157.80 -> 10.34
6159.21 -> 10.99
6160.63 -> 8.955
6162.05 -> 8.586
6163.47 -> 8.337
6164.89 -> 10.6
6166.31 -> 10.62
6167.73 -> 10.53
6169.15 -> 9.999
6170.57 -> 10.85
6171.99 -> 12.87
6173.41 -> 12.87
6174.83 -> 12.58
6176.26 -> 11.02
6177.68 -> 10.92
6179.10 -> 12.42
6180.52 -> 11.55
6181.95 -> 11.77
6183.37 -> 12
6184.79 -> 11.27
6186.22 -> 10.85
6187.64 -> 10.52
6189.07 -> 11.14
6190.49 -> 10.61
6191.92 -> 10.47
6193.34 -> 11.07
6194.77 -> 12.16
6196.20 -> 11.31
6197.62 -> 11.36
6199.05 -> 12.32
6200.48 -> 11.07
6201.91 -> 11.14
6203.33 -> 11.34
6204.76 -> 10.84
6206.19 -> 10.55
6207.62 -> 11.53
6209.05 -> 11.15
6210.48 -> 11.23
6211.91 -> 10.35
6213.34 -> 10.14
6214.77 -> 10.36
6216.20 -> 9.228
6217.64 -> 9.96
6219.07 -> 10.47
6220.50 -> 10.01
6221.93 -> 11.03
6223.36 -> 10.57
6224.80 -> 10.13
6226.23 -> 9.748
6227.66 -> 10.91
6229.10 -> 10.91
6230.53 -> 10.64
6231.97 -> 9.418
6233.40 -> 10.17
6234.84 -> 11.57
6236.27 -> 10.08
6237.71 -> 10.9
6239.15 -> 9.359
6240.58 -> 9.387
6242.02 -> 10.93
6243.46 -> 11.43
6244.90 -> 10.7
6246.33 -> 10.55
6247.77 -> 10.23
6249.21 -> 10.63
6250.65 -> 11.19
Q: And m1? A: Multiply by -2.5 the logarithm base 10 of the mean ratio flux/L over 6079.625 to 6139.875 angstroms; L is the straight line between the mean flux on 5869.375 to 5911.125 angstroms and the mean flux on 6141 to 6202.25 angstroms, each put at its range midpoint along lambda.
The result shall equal -0.20 mag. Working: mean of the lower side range 8.84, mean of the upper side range 11.7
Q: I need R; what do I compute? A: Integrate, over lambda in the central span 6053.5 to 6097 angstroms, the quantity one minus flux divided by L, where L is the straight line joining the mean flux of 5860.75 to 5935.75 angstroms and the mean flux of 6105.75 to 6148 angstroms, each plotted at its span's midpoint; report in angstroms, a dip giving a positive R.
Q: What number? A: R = -3.7 angstroms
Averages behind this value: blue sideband 10.1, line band 13.8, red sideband 13.5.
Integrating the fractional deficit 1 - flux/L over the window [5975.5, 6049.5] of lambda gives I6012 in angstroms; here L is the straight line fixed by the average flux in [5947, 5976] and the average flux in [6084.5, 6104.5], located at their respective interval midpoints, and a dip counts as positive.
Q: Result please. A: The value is -4.9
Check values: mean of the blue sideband 11.5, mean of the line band 13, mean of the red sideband 13.3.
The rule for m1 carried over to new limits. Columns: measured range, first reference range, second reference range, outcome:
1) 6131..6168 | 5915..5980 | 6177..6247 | -0.13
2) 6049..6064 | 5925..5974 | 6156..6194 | -0.24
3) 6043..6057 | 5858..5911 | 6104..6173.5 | -0.22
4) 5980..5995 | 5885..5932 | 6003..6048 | -0.04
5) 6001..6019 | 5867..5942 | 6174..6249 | -0.23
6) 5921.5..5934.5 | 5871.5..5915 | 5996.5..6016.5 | -0.17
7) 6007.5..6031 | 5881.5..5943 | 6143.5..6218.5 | -0.24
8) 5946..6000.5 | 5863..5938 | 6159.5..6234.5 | -0.16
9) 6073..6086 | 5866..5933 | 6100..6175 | -0.16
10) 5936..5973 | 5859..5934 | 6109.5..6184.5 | -0.08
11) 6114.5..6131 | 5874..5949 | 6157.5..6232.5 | -0.22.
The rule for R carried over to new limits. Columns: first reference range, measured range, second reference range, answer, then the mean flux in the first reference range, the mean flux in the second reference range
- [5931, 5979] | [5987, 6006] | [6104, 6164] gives -1.0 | 11.6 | 12.9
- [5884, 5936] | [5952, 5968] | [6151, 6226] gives -2.2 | 9.68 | 11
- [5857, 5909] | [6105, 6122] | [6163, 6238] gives -4.4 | 9.4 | 10.9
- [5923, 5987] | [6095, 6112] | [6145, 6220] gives -2.9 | 11.7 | 11.3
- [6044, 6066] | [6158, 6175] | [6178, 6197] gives 1.7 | 13.9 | 11.3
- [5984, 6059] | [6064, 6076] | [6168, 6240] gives -1.1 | 13.2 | 10.9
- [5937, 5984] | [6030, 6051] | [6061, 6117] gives -1.7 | 11.7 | 13.6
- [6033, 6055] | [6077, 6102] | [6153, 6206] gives -1.3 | 13.9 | 11.1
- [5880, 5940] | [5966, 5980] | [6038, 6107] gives -0.9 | 9.74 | 13.8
